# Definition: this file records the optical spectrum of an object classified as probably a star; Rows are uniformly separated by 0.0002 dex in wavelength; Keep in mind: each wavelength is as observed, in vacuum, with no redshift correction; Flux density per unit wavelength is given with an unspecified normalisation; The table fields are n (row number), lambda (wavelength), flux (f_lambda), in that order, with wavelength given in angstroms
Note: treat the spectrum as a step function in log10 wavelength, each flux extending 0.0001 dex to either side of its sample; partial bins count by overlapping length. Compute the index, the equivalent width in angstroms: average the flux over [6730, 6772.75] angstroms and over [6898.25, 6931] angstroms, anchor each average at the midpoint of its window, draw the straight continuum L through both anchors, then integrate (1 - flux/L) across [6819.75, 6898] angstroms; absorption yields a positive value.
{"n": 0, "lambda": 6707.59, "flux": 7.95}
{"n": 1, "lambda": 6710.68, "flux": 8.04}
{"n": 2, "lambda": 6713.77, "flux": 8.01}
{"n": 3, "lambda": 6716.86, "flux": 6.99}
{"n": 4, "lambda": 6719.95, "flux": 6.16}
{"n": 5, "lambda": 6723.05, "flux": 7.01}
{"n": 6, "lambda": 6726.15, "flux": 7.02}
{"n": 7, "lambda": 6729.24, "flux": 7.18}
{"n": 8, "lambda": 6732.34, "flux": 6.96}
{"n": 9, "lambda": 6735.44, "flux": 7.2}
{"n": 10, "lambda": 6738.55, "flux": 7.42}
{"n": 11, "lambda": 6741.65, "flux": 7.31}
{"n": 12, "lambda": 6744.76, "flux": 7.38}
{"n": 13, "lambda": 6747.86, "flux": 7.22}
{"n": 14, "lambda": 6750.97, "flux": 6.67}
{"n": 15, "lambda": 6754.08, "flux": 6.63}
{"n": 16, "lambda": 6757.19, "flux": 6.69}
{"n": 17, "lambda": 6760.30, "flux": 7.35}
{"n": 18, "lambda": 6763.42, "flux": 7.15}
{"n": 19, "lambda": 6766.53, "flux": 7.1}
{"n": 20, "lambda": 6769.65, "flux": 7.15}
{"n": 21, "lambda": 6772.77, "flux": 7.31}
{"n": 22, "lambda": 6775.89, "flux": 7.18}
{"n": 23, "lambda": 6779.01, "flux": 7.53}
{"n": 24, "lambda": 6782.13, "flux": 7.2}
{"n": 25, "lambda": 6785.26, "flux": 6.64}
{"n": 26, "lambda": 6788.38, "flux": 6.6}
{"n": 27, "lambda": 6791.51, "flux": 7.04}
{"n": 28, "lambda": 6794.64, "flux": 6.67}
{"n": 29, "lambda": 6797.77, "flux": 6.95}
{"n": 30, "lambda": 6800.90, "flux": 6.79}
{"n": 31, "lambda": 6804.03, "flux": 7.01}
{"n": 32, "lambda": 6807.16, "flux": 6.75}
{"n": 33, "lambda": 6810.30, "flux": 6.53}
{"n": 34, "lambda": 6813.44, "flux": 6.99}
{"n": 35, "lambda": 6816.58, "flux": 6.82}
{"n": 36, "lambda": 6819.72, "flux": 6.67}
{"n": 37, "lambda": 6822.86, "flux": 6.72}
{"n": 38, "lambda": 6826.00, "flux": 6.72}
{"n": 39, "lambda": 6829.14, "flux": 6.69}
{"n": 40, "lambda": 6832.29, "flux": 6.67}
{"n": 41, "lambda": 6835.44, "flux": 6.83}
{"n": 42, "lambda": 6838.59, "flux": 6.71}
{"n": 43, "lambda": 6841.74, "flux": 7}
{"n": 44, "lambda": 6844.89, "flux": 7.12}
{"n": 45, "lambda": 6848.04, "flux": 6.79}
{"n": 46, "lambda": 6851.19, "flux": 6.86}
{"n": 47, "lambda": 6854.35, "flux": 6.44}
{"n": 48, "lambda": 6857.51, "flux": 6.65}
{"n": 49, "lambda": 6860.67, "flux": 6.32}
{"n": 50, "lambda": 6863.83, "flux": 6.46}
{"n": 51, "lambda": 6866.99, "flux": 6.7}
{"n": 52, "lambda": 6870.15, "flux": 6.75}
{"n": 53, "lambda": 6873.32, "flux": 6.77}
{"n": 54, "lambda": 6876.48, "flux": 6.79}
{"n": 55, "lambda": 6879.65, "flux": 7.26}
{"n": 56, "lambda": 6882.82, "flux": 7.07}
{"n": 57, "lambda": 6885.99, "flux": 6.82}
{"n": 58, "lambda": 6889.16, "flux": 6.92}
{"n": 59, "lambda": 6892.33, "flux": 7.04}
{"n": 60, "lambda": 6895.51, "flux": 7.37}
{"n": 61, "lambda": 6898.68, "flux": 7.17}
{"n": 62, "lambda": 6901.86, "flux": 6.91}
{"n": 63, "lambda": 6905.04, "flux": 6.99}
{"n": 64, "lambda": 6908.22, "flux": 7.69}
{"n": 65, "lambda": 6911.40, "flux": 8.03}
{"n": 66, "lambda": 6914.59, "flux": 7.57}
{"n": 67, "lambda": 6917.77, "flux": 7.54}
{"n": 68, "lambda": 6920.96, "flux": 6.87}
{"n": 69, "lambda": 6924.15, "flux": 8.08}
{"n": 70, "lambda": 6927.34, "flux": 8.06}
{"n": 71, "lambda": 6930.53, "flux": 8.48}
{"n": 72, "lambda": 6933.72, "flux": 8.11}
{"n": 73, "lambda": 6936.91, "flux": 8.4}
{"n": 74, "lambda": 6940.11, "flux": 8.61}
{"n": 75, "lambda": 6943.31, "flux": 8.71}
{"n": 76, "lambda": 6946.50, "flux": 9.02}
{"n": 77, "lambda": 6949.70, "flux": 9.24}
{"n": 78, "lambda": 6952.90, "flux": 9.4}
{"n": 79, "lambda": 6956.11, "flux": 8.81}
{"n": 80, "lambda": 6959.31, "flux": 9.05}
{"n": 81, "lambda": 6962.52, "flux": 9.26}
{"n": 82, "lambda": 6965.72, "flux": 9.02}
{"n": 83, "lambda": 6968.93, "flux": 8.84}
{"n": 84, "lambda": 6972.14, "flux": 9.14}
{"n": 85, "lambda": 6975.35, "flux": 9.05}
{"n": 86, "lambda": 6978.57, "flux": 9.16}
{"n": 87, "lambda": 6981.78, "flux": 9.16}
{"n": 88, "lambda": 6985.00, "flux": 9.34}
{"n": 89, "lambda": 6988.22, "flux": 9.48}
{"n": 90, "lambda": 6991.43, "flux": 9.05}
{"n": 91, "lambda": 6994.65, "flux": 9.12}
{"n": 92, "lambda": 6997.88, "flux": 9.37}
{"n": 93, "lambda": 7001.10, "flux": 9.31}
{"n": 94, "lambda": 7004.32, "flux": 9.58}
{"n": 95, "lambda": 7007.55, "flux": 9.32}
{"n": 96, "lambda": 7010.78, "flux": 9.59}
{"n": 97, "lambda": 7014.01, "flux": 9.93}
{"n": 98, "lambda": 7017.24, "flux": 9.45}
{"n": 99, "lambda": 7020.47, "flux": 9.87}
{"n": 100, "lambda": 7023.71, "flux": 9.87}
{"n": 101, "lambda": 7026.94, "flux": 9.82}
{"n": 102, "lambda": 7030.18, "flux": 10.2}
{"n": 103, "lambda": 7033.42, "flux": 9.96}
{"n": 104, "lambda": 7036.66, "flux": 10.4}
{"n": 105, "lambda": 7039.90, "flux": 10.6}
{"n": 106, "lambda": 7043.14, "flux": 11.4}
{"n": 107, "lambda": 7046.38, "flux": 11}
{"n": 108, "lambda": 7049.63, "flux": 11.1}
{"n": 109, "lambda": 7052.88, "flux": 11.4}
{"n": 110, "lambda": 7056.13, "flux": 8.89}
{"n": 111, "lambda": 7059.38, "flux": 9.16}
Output 6.3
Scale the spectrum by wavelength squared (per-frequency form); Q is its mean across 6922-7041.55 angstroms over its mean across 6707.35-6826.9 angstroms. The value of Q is 1.40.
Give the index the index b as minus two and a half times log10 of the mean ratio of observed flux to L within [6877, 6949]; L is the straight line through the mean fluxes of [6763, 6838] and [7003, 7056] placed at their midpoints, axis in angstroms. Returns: 0.11 mag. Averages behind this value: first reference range 6.9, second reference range 10.2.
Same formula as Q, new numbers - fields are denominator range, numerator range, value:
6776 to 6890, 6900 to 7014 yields 1.32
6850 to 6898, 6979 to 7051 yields 1.50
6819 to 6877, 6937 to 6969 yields 1.38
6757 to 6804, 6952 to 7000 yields 1.38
